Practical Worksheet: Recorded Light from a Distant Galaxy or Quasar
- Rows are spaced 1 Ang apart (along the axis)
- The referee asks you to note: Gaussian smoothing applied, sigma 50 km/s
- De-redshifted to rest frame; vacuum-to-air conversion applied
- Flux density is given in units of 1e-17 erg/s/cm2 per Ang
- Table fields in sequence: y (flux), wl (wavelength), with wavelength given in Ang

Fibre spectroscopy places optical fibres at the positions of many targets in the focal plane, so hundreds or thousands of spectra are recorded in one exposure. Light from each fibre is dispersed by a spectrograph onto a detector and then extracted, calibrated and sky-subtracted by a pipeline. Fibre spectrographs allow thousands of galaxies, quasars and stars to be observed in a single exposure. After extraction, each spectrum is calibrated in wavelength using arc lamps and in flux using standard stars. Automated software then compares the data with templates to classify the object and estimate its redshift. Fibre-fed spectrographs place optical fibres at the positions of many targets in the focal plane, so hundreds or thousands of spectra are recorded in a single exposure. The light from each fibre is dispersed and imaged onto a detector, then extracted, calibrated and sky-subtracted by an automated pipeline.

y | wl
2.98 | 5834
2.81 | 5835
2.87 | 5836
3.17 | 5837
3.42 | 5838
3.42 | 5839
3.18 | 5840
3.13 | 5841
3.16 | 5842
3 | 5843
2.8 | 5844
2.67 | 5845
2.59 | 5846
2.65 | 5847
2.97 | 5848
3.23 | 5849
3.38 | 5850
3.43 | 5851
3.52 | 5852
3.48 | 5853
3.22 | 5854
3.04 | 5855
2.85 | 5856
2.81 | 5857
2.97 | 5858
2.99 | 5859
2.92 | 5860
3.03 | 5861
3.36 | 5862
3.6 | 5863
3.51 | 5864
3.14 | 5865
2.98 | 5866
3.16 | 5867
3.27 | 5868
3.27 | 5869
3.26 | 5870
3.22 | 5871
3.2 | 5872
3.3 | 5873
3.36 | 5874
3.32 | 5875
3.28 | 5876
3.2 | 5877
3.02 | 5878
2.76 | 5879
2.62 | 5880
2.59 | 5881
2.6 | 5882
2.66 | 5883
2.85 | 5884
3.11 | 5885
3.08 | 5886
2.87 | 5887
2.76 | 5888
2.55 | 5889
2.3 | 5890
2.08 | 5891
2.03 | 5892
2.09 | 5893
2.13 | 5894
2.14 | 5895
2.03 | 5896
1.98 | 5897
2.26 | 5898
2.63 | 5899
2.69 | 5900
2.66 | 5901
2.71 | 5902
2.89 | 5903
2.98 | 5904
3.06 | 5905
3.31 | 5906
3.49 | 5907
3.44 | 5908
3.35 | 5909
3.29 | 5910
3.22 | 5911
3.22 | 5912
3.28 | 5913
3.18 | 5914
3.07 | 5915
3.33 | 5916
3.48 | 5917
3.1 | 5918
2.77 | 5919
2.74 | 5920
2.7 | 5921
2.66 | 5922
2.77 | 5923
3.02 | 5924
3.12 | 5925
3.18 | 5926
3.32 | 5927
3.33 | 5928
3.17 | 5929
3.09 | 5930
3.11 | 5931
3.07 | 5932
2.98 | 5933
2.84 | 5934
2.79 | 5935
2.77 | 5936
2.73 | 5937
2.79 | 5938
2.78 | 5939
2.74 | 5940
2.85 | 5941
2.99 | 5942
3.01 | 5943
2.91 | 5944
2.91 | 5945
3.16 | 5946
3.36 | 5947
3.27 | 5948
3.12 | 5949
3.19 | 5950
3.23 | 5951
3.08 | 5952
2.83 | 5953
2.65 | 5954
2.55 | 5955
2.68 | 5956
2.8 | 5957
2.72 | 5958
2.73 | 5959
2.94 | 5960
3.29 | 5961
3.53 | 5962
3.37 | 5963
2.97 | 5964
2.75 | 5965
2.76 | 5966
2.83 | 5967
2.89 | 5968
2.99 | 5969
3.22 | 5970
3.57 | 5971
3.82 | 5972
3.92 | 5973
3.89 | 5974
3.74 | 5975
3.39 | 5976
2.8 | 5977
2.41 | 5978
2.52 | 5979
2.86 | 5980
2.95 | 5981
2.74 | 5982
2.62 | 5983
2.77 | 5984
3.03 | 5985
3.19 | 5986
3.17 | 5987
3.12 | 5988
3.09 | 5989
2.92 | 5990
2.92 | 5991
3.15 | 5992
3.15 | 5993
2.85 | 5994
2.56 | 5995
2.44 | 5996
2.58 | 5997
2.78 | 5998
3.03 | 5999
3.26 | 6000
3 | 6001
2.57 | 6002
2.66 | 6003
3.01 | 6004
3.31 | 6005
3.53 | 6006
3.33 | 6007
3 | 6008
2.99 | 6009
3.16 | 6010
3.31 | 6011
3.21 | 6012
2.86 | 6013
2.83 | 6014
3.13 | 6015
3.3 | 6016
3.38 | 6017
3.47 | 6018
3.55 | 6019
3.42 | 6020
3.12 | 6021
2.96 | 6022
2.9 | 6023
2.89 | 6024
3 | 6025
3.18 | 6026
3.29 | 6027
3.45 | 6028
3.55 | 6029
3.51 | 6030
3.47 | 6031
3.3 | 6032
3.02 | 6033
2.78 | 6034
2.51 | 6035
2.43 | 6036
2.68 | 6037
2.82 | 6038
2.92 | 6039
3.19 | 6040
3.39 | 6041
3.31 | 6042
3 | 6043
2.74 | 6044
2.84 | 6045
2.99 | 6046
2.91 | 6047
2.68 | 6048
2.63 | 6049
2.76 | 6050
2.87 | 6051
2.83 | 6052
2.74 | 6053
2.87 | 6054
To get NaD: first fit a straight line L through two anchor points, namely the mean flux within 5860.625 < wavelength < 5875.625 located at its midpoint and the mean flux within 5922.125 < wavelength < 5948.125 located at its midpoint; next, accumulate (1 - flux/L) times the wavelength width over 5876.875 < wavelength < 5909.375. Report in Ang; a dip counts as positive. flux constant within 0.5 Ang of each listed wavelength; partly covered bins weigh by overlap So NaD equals 4.9 Ang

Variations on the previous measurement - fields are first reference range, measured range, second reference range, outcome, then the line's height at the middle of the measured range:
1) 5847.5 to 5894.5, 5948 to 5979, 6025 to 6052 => -0.9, 3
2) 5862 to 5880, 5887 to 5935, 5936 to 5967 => 3.4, 3.08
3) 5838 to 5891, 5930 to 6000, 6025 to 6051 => 0.8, 3.03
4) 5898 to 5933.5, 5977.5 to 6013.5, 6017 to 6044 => 1.8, 3.1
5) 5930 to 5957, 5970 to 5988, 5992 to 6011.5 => -1.1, 2.96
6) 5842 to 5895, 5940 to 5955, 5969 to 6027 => 0.1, 3.03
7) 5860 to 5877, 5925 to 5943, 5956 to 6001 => 0.8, 3.11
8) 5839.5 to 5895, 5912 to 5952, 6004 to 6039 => 0.1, 3.04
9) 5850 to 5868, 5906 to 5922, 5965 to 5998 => -0.3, 3.11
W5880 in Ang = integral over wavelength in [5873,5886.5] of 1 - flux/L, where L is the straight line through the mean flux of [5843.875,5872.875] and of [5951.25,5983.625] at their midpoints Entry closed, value 0.60 Ang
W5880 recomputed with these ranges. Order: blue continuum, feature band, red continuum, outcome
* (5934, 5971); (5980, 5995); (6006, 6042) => 0.4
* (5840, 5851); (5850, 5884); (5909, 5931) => -1.1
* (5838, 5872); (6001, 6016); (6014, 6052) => 0.0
